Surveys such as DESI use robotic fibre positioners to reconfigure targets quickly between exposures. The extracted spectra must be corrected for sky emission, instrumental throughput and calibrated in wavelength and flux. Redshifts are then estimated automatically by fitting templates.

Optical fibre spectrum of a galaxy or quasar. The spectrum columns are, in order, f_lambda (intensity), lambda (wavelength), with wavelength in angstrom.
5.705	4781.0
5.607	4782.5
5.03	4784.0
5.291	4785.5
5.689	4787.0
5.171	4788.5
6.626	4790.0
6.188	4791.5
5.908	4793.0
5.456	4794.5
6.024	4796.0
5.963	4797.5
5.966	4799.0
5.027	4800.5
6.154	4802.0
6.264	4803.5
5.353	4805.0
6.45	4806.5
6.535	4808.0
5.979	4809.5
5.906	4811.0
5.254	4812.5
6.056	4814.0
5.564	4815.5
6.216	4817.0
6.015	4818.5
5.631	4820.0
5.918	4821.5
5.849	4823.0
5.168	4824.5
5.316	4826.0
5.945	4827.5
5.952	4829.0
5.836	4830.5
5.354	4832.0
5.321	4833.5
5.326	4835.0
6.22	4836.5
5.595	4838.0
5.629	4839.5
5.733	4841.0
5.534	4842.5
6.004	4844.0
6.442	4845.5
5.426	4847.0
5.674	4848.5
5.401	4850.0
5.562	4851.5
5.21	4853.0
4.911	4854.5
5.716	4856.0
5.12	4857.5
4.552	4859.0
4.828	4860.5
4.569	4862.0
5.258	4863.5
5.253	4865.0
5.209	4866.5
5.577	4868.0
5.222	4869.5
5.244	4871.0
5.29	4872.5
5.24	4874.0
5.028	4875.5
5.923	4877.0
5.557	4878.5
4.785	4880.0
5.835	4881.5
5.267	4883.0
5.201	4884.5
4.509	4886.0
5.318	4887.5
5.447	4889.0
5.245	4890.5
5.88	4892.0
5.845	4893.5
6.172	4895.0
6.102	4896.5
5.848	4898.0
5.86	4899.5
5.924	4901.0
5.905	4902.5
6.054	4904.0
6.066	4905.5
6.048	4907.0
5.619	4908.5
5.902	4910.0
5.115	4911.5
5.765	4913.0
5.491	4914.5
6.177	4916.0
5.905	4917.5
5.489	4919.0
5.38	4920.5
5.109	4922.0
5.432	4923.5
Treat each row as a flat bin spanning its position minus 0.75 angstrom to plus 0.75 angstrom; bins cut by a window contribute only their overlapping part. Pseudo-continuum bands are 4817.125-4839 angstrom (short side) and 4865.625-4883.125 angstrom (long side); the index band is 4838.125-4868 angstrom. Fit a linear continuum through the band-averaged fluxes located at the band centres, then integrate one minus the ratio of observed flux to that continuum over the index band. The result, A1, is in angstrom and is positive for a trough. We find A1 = 0.7 angstrom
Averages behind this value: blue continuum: 5.69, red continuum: 5.35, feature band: 5.38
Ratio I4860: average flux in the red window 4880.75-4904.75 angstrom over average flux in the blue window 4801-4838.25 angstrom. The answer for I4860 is 1.0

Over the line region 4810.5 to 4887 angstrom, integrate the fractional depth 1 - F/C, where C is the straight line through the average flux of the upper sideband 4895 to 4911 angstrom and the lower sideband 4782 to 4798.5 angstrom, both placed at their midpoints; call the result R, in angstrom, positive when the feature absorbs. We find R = 4.7 angstrom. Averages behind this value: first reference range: 5.73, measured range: 5.47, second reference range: 5.93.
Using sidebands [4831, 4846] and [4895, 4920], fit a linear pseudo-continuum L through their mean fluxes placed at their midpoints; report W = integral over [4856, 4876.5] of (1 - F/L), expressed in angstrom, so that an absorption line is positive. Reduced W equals 2.2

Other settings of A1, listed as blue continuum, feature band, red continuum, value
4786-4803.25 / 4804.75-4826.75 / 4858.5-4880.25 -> -0.7 angstrom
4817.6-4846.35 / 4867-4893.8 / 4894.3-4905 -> 2.6 angstrom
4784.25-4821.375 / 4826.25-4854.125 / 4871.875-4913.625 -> 0.4 angstrom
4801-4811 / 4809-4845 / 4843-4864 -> 0.1 angstrom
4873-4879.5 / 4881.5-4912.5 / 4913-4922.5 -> -0.9 angstrom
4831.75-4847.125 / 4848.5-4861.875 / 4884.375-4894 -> 1.0 angstrom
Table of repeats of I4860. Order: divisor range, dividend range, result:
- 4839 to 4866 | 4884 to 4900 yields 1.04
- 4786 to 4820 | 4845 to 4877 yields 0.90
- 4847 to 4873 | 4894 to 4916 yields 1.12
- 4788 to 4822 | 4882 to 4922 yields 0.96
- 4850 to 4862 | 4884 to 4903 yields 1.10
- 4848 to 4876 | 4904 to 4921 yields 1.10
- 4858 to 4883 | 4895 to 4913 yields 1.13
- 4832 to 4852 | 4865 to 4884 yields 0.94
